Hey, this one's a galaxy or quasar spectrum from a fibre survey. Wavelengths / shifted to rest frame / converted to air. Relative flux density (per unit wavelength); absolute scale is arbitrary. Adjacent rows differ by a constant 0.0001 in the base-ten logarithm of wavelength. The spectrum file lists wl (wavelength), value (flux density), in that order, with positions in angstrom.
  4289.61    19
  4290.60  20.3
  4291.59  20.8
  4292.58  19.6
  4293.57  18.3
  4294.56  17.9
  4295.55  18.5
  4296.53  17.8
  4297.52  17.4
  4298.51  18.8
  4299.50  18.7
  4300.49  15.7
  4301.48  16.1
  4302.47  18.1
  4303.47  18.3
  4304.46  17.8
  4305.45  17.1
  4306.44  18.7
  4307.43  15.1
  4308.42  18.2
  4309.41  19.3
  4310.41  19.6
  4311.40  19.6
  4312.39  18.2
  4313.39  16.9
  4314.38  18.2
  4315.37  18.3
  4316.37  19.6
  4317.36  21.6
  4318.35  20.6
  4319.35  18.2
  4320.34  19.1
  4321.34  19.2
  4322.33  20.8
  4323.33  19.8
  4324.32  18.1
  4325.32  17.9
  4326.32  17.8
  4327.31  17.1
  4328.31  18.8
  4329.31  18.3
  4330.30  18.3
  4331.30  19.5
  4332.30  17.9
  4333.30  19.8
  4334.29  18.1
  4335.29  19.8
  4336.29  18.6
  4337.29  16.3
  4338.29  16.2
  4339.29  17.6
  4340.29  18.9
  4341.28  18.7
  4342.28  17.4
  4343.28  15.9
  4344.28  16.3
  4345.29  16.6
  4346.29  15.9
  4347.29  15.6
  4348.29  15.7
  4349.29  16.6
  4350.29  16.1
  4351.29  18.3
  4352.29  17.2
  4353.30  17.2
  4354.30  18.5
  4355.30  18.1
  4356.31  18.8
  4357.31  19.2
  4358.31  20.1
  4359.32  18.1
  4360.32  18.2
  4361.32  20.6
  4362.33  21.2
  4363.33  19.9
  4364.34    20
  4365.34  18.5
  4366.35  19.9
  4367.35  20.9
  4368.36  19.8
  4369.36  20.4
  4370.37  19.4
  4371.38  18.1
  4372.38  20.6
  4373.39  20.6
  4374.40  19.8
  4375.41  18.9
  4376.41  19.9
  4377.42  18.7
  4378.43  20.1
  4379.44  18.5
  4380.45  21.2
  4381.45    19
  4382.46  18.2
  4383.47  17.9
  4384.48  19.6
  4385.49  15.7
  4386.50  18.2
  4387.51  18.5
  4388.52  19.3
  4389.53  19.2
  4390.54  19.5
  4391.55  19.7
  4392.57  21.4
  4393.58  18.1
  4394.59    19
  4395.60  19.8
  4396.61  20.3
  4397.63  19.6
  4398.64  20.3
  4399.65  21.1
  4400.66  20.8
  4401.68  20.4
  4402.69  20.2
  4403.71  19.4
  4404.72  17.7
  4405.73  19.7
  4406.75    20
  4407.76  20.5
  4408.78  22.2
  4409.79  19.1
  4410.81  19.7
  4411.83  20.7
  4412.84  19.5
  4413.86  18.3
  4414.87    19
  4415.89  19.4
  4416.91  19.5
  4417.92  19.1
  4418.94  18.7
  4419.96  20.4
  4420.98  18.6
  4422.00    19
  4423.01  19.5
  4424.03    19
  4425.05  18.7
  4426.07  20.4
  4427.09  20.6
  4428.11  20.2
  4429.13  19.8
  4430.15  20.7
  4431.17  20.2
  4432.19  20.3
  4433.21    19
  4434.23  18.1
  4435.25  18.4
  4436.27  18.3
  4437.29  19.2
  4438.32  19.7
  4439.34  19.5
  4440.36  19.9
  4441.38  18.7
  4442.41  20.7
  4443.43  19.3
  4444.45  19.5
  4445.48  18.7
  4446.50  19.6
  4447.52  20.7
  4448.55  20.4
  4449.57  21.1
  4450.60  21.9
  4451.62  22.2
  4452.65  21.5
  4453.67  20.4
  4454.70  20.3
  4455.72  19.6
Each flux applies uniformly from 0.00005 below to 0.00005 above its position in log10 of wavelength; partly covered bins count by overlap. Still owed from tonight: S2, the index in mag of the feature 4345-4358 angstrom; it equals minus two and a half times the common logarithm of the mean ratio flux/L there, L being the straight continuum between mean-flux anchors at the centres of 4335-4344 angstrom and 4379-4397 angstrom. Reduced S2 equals 0.04 mag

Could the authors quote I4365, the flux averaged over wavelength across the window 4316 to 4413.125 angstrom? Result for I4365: 18.9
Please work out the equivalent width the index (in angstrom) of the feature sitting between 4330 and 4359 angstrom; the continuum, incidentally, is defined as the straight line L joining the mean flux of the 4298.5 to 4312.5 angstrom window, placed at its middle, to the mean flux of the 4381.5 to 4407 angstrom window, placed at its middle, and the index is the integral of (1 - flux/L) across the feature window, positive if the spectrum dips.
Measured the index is 1.3 angstrom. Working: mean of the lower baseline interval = 17.9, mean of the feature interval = 17.7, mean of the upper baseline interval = 19.3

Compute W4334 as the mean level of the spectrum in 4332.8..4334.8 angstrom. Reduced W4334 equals 19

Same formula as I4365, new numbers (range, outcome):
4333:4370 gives 18.2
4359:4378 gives 19.7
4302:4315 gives 18.1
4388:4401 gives 19.8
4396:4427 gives 19.7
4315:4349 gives 18.2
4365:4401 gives 19.5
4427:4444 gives 19.5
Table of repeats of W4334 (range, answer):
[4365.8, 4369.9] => 20.2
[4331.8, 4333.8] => 18.9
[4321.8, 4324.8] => 19.6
